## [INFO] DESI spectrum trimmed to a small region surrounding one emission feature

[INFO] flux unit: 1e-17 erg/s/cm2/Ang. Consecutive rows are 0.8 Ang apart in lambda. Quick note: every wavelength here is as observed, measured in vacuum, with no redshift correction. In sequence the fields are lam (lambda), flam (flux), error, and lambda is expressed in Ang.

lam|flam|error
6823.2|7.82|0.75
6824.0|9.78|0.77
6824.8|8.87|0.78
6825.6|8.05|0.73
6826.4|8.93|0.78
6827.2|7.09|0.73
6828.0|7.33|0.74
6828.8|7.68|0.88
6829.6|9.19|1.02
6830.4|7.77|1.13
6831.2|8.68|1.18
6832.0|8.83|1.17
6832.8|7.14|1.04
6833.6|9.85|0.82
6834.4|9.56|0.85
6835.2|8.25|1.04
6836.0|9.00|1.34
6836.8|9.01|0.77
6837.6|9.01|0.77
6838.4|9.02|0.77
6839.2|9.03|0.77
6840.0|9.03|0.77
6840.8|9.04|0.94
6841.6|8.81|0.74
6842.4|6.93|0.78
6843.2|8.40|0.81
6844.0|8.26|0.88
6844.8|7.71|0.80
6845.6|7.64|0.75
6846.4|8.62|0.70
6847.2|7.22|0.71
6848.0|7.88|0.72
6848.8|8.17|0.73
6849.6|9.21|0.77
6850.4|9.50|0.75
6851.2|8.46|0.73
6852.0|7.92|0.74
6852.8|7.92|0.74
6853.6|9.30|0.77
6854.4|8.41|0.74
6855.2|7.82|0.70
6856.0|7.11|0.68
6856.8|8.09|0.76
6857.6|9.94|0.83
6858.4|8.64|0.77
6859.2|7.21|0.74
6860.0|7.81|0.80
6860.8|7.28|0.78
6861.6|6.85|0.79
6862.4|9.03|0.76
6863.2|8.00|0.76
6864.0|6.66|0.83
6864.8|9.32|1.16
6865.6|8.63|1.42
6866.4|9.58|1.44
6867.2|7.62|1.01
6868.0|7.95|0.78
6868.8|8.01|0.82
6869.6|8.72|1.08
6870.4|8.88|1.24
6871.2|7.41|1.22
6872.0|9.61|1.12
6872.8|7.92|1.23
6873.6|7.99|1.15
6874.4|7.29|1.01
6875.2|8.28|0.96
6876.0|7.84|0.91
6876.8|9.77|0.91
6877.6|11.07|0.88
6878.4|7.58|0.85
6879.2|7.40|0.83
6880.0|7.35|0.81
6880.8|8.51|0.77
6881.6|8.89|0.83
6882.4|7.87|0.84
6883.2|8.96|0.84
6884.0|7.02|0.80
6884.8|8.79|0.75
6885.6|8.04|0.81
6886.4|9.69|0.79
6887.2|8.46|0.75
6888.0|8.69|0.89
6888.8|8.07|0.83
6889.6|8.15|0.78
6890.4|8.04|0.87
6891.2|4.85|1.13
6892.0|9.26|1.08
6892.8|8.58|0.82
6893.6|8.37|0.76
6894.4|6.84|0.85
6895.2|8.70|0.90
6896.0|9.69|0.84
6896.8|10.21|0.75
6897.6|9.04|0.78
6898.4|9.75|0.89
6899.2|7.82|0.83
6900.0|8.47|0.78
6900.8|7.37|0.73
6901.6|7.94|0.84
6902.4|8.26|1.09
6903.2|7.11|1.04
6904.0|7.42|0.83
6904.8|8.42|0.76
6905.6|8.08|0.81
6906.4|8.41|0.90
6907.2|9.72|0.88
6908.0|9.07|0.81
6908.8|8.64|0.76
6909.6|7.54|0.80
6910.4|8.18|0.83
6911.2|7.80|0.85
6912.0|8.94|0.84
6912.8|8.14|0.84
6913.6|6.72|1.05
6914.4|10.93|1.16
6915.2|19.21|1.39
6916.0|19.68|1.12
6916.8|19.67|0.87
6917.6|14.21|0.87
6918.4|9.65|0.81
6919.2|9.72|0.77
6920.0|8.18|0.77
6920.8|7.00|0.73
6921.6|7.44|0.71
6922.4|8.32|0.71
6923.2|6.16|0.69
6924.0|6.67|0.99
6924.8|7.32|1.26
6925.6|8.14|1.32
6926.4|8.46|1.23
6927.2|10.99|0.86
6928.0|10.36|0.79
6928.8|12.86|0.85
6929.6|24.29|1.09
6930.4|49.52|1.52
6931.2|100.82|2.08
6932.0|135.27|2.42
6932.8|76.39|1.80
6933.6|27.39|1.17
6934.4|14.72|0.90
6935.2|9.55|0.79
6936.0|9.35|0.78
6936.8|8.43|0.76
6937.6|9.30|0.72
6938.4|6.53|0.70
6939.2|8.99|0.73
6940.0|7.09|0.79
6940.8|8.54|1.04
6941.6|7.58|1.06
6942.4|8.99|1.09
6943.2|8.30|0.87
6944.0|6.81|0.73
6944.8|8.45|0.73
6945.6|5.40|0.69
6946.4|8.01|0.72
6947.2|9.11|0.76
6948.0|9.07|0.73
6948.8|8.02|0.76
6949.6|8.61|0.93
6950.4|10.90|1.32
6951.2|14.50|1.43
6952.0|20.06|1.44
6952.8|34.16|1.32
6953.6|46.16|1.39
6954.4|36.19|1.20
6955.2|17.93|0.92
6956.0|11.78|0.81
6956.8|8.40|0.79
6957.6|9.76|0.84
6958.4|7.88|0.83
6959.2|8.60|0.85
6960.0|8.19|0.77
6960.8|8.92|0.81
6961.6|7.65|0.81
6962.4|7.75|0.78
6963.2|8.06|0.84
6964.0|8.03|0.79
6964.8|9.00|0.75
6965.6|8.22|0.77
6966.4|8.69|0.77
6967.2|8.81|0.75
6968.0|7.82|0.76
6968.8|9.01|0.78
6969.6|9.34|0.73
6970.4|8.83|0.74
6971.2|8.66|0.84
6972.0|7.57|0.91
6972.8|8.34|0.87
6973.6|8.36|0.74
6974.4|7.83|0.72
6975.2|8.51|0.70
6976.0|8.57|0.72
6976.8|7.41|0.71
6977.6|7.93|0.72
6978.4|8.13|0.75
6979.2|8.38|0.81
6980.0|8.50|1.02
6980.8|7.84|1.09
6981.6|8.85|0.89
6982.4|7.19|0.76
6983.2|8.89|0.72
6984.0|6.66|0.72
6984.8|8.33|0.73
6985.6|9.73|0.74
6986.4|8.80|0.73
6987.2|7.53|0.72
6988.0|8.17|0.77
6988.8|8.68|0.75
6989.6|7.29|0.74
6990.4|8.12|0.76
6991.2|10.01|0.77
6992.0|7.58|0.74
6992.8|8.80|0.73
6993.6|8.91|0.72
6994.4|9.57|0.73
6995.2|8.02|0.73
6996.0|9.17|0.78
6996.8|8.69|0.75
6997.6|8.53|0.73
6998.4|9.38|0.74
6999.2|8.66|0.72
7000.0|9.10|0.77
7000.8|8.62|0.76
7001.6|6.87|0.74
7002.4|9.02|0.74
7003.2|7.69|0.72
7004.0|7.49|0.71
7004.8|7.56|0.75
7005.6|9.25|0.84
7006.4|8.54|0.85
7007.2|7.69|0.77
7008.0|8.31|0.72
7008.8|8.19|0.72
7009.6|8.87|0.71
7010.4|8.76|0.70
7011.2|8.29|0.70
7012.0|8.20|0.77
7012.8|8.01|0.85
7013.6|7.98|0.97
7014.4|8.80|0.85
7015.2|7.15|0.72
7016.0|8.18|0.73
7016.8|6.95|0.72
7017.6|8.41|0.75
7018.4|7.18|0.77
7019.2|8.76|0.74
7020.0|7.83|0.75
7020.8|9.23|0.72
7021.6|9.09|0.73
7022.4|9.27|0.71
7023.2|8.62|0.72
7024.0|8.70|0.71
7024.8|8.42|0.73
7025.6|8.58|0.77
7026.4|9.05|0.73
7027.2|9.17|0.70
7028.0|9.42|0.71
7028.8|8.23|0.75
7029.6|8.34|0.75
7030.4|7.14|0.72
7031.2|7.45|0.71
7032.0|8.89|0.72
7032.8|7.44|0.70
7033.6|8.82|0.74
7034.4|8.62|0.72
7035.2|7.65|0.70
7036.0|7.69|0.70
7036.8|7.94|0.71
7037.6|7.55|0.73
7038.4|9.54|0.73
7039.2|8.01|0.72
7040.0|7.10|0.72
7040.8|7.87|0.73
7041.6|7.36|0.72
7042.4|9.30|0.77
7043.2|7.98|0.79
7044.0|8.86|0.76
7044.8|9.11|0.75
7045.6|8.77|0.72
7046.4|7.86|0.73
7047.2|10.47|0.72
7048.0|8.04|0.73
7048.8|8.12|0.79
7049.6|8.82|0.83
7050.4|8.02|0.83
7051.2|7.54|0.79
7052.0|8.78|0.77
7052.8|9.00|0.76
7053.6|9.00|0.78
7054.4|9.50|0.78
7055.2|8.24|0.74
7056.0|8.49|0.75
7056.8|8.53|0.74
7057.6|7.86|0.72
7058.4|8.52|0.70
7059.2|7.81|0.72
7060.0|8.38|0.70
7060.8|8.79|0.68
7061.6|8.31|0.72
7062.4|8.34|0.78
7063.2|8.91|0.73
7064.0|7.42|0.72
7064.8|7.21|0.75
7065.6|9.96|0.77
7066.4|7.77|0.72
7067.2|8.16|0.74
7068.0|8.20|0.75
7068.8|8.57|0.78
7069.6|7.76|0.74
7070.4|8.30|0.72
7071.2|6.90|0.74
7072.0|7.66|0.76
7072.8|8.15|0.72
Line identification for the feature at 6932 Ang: H-alpha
